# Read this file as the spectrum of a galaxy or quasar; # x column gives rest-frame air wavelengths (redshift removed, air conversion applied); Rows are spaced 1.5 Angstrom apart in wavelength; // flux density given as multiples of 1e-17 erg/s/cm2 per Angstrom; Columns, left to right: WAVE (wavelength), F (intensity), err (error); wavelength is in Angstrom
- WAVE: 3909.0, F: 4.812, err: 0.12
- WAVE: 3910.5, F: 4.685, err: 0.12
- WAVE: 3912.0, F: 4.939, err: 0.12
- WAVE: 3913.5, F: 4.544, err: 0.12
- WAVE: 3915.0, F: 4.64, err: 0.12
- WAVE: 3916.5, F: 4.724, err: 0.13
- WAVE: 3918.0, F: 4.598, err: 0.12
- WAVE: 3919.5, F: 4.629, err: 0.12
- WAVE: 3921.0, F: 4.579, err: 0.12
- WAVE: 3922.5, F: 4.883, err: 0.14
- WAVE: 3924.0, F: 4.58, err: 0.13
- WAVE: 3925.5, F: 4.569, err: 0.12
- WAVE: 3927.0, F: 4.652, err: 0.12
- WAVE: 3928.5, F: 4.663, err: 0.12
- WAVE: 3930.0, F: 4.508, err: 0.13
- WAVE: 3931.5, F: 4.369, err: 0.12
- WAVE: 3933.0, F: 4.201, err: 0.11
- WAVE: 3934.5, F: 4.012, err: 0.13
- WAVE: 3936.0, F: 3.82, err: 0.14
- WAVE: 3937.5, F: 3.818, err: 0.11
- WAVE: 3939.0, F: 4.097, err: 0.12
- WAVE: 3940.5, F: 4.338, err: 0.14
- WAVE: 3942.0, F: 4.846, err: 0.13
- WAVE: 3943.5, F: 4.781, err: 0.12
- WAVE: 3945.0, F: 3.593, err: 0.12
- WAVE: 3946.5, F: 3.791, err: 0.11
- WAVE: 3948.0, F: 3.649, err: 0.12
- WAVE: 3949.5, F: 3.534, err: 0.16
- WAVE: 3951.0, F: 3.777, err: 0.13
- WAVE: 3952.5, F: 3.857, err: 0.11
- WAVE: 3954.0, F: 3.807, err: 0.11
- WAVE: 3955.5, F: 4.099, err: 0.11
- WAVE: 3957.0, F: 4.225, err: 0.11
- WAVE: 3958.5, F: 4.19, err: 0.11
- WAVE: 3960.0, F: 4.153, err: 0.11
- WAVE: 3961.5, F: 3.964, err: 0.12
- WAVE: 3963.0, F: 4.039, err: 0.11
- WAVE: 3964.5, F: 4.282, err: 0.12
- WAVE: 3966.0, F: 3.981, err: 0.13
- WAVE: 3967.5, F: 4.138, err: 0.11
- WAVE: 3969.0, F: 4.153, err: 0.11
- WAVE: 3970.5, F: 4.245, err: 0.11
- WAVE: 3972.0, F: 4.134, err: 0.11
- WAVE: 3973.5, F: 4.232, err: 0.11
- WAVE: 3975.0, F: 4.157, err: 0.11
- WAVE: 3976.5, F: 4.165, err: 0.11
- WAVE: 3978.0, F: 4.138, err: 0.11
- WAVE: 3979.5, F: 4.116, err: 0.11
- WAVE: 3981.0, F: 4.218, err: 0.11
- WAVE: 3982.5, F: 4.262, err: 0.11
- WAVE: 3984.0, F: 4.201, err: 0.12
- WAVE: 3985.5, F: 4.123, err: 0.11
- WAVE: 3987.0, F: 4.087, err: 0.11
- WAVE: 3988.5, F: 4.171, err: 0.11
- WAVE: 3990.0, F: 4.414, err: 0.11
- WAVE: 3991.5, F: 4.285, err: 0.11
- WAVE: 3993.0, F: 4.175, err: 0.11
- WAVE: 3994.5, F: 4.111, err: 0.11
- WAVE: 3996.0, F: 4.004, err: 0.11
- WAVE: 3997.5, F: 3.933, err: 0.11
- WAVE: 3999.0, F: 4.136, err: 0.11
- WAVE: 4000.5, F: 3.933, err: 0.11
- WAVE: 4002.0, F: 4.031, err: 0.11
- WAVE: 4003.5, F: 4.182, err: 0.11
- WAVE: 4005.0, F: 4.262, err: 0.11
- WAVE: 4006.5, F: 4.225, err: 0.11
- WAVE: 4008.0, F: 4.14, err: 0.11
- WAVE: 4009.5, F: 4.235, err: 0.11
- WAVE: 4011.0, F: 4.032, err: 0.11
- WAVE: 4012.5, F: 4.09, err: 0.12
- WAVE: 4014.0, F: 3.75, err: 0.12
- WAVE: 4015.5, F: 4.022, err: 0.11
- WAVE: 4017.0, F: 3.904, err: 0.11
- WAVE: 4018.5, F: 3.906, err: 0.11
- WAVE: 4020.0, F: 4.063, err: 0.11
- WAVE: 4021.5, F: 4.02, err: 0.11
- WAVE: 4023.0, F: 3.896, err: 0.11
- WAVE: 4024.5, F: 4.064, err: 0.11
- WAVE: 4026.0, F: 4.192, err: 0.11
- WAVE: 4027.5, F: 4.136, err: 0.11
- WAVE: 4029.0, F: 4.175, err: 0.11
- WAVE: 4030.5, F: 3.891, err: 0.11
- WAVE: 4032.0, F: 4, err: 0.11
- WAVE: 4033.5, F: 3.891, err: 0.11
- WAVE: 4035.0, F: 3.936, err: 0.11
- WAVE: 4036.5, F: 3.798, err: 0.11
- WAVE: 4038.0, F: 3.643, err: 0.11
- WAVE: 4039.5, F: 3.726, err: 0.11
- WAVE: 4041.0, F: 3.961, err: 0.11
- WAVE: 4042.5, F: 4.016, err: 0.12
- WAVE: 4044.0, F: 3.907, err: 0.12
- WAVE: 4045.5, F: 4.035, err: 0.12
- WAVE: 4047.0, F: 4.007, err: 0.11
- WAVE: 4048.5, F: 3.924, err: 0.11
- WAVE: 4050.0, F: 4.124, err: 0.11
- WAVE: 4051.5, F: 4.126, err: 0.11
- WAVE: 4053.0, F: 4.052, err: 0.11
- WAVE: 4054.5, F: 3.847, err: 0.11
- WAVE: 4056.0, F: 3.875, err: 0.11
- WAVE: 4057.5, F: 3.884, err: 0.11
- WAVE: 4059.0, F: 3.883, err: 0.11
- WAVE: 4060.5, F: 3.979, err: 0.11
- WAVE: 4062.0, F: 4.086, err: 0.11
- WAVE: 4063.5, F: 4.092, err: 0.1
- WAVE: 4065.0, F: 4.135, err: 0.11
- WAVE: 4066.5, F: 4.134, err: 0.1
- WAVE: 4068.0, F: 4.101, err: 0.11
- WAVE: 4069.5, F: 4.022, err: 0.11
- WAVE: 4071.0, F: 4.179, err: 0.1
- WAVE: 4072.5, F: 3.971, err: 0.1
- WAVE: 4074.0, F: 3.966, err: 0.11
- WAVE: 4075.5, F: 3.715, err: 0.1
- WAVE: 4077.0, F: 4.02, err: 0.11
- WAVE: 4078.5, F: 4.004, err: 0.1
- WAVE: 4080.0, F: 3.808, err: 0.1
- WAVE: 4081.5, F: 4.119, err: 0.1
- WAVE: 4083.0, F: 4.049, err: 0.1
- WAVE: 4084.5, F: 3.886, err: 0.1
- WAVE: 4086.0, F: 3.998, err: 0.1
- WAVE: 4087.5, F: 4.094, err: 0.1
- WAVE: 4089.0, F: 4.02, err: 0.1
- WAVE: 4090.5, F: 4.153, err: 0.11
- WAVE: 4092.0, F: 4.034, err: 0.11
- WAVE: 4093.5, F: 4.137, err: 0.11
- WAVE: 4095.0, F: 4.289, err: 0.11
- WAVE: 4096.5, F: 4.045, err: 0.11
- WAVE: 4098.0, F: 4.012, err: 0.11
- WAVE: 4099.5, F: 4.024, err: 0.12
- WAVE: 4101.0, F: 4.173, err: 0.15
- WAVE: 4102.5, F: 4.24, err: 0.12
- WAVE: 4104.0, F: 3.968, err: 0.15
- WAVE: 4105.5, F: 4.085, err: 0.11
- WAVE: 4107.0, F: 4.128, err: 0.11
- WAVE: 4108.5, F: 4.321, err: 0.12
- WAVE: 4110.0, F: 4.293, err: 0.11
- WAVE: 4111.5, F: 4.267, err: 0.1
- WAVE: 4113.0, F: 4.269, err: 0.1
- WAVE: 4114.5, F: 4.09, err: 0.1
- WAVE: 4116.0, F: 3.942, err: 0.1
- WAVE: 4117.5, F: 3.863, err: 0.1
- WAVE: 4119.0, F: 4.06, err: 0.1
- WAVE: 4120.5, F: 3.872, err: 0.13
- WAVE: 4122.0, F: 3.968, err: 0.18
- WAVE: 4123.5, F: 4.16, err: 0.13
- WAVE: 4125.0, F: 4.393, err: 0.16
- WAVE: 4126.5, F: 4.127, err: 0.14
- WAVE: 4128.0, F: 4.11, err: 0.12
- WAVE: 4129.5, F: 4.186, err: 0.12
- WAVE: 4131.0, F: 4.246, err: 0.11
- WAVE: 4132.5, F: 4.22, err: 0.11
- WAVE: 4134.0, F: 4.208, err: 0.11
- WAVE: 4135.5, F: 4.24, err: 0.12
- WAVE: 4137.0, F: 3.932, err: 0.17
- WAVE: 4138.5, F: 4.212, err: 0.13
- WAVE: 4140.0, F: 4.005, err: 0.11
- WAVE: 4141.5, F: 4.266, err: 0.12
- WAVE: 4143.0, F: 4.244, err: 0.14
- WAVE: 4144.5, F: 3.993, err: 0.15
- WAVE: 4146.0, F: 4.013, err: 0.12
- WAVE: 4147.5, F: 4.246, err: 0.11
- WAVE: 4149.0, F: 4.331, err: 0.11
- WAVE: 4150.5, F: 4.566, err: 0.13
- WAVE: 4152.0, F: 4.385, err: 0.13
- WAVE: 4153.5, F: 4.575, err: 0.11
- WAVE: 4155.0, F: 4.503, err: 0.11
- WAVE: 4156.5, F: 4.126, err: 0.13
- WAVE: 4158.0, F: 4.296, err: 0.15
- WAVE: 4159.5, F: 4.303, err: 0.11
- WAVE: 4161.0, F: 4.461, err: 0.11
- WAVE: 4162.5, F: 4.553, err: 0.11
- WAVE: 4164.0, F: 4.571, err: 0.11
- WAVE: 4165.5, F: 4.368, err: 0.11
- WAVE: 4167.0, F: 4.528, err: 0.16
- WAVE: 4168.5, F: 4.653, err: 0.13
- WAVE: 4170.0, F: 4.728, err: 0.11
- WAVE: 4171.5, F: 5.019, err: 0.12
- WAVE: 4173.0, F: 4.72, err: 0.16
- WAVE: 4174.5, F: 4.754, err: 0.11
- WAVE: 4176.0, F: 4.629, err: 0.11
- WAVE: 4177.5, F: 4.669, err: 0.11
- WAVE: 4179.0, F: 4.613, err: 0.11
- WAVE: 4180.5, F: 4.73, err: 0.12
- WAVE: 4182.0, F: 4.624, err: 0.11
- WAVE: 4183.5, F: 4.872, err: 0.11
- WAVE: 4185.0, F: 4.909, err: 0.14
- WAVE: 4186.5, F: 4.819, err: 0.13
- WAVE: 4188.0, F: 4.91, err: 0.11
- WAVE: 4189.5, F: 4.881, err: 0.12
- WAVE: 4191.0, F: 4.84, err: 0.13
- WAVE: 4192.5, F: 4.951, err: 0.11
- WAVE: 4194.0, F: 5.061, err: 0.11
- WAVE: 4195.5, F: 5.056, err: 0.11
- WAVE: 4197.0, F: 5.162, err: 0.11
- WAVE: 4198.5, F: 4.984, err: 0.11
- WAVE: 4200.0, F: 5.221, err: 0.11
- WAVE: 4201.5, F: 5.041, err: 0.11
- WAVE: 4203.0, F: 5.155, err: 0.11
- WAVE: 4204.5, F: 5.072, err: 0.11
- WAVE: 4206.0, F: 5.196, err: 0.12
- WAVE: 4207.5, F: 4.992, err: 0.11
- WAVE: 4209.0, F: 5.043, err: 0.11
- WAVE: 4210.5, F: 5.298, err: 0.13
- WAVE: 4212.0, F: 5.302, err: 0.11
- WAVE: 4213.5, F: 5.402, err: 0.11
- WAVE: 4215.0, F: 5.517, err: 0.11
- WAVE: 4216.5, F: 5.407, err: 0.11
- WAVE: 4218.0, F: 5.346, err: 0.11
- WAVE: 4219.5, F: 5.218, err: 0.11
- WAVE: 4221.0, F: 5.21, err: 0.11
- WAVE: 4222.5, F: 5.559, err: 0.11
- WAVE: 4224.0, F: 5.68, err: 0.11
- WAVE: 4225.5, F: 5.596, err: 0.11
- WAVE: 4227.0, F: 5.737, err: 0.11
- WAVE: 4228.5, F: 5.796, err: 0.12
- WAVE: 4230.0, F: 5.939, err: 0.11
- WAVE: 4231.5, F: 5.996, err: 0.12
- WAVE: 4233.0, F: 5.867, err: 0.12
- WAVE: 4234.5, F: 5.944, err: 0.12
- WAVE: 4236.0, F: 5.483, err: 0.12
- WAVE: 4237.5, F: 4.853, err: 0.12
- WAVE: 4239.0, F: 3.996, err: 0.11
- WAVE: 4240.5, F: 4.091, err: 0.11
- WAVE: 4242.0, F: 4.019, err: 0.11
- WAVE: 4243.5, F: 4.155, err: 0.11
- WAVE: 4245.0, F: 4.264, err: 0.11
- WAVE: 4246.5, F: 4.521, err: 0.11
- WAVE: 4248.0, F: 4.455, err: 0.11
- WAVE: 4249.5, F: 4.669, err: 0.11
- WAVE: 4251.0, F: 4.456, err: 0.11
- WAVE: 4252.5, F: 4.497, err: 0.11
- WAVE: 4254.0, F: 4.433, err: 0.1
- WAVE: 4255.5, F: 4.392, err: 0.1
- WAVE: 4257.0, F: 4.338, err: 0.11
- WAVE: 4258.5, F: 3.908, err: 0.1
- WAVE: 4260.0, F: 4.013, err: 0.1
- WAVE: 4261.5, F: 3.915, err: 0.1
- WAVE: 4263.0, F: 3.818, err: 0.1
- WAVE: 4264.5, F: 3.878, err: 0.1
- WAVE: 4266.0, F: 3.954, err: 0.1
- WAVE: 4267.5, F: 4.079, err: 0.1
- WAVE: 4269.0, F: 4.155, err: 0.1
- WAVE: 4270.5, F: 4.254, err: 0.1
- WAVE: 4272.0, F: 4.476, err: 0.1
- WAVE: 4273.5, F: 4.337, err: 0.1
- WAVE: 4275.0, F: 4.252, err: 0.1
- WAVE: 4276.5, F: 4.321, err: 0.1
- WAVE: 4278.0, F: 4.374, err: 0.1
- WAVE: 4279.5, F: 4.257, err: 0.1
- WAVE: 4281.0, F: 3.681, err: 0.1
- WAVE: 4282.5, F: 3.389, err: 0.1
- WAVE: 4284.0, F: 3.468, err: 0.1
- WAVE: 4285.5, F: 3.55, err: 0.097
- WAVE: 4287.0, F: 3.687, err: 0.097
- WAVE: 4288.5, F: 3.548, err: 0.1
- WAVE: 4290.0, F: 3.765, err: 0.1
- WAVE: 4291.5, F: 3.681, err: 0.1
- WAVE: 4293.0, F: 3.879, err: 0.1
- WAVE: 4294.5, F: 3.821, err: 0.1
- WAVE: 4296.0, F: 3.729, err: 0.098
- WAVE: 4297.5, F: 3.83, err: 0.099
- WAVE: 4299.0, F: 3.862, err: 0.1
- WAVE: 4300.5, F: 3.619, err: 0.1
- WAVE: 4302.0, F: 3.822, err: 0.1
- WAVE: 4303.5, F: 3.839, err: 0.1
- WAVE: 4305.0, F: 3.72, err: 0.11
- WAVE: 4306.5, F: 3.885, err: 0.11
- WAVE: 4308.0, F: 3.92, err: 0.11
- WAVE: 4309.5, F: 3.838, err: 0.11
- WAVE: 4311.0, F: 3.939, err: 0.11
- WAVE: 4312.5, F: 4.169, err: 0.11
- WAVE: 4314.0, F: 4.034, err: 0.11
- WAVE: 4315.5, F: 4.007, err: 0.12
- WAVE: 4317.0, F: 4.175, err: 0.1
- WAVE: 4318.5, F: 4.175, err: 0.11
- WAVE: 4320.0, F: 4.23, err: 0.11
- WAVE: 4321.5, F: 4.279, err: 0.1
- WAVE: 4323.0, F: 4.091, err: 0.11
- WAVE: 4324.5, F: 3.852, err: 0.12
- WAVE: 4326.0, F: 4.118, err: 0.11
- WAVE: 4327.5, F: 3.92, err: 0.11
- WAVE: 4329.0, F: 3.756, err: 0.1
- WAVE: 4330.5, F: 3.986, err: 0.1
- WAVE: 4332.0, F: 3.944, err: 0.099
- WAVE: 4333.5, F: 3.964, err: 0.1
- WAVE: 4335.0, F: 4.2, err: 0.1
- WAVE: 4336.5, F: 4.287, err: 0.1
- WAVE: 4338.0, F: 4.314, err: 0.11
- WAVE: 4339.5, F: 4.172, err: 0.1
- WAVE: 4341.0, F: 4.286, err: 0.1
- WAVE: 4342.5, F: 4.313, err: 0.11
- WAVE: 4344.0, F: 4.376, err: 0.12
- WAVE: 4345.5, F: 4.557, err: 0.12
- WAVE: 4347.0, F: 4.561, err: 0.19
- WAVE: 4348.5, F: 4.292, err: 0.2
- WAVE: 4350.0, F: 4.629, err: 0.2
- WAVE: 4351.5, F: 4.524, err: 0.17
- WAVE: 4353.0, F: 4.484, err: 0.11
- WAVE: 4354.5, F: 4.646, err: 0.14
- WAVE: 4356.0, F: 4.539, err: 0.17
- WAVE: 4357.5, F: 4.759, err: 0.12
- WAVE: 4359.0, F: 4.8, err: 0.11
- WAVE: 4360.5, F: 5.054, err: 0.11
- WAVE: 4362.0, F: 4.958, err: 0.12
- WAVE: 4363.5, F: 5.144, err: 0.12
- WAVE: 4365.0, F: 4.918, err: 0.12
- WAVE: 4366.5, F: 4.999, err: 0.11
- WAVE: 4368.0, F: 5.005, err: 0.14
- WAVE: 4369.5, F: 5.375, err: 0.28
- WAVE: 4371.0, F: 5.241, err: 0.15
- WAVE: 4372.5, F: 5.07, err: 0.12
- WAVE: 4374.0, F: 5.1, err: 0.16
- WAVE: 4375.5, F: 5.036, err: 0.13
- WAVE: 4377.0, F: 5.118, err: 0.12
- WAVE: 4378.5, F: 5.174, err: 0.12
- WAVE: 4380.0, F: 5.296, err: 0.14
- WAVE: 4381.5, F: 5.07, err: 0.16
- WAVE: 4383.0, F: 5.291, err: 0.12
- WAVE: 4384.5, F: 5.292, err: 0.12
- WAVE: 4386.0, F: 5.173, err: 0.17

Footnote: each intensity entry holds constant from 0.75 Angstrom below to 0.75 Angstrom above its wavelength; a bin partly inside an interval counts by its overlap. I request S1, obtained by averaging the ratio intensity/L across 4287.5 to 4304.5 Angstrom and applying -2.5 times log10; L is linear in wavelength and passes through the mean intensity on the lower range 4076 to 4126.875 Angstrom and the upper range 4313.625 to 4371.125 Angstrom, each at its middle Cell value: 0.16 mag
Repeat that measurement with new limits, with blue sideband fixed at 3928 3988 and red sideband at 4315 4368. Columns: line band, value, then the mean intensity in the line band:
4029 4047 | 0.07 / 3.91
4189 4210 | -0.18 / 5.05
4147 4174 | -0.06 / 4.5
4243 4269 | 0.03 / 4.22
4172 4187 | -0.11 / 4.74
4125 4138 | 0.02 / 4.17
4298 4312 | 0.14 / 3.83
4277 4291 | 0.16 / 3.76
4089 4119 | 0.03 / 4.12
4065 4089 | 0.05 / 4.01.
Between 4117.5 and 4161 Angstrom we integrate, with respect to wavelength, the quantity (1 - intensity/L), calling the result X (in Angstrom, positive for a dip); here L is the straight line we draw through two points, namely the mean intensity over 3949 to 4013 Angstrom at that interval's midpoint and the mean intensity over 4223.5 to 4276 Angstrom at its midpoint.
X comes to 2.1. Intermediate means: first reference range 4.11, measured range 4.21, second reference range 4.63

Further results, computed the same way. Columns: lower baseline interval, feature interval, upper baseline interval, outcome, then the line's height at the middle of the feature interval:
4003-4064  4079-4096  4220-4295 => 0.2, 4.11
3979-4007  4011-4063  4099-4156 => 2.4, 4.16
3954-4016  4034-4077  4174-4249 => 4.4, 4.42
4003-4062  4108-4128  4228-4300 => -0.1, 4.1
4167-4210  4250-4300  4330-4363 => 7.0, 4.65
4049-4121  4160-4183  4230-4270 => -1.9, 4.28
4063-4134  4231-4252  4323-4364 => -2.5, 4.26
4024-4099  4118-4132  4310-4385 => 0.0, 4.12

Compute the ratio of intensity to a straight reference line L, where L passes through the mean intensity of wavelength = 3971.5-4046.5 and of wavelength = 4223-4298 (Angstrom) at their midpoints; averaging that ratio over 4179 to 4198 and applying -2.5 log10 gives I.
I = -0.14 mag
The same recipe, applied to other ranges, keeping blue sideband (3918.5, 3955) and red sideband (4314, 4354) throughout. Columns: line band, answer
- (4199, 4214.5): -0.22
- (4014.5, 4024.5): 0.07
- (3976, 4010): 0.02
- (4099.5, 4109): 0.02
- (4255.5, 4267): 0.06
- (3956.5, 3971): 0.02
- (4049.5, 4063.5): 0.06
